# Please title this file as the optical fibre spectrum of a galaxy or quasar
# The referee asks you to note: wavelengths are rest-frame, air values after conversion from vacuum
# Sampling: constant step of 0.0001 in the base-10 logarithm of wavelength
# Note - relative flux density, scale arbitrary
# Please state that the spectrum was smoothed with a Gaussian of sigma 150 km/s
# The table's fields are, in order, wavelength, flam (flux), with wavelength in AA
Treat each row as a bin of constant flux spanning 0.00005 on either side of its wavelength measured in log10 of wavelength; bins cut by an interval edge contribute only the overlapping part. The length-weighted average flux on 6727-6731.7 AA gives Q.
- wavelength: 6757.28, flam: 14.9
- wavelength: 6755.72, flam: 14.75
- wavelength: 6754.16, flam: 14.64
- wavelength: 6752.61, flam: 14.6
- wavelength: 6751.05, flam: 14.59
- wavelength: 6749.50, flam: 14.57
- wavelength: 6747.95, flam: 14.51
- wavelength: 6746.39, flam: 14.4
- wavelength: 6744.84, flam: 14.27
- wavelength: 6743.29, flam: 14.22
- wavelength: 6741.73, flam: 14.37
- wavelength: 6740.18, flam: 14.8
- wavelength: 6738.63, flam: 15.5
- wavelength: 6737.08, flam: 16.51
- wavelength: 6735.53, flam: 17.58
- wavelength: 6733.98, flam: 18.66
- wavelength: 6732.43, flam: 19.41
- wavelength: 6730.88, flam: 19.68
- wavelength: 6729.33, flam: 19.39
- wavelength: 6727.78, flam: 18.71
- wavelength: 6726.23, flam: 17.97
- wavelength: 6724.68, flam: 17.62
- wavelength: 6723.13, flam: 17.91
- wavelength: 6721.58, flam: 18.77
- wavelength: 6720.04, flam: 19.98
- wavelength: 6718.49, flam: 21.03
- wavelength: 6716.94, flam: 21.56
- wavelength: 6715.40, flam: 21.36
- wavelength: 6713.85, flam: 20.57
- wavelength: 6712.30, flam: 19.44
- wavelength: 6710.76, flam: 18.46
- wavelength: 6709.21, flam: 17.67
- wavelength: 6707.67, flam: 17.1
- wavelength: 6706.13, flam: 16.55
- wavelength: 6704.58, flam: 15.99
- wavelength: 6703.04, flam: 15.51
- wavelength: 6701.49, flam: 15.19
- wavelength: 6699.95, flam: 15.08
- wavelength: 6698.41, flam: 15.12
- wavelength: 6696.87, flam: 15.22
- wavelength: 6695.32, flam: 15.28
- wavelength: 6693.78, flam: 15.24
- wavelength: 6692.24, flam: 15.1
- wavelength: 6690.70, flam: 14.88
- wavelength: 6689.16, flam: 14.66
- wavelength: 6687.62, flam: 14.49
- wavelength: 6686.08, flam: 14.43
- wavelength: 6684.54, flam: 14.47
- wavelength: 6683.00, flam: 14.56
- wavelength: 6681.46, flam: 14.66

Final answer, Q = 19.3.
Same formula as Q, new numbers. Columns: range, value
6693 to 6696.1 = 15.2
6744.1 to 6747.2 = 14.3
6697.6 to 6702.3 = 15.1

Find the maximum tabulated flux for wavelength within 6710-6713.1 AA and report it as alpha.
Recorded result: 19.44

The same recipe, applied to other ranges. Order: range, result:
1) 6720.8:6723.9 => 18.77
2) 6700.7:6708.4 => 17.1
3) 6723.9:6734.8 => 19.68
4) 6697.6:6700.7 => 15.12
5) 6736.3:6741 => 16.51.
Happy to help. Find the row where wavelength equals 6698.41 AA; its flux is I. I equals 15.12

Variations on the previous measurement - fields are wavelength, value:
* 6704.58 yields 15.99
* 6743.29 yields 14.22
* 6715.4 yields 21.36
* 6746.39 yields 14.4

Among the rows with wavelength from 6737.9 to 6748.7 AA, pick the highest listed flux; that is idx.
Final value 15.5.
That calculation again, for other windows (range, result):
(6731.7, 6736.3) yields 19.41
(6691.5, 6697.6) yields 15.28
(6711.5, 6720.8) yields 21.56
